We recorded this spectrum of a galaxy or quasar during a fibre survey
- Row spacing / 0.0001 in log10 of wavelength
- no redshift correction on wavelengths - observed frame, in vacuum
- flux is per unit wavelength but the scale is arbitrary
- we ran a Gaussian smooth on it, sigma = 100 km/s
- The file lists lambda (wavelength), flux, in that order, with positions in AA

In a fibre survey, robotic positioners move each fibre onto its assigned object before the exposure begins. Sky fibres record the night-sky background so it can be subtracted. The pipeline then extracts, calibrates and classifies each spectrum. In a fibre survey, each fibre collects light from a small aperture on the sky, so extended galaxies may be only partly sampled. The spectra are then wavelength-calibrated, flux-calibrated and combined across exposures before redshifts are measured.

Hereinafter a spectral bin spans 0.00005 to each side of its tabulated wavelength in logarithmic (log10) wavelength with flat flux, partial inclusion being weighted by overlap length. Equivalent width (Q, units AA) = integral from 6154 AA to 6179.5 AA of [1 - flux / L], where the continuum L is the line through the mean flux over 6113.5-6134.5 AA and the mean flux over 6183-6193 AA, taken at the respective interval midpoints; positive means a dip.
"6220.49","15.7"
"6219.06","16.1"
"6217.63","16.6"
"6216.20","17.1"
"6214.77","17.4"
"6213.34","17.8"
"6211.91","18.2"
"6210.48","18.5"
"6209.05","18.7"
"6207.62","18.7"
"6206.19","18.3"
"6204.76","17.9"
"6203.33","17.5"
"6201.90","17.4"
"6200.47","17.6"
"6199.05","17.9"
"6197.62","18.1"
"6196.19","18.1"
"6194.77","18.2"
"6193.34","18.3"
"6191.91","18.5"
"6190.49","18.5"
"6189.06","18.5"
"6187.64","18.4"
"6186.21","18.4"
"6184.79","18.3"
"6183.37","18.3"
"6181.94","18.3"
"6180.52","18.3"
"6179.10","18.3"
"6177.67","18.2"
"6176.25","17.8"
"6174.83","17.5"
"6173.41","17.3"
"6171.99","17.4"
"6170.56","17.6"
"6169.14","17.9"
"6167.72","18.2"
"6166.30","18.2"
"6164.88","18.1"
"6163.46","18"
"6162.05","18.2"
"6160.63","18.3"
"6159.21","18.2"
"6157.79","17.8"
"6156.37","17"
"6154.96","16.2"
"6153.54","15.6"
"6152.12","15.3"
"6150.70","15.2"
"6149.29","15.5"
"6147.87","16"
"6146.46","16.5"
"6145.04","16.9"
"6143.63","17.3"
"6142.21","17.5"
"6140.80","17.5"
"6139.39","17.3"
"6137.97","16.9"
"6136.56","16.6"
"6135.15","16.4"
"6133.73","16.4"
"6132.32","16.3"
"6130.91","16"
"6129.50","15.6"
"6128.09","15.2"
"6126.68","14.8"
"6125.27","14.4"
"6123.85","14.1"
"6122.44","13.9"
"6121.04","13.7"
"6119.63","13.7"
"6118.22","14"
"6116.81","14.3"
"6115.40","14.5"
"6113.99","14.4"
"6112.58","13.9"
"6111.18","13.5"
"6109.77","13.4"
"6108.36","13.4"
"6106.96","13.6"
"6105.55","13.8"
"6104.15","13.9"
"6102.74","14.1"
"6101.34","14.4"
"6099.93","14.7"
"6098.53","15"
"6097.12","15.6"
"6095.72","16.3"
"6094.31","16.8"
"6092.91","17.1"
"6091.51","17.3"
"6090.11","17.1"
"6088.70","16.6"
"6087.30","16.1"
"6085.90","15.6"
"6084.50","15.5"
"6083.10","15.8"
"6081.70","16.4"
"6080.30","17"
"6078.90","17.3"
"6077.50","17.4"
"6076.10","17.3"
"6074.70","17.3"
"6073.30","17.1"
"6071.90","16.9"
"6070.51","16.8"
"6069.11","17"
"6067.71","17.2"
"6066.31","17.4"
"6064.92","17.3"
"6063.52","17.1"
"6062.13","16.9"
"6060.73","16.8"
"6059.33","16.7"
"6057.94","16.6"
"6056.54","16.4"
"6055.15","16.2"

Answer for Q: -0.83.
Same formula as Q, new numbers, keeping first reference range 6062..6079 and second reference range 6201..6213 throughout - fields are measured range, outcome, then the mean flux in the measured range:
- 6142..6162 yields 1.2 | 16.7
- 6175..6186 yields -0.2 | 18.2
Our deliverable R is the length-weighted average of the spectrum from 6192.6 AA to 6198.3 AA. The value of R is 18.2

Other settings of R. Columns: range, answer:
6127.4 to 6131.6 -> 15.6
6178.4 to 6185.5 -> 18.3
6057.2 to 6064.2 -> 16.8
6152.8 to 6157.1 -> 16.3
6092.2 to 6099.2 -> 16.2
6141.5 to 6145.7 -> 17.3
